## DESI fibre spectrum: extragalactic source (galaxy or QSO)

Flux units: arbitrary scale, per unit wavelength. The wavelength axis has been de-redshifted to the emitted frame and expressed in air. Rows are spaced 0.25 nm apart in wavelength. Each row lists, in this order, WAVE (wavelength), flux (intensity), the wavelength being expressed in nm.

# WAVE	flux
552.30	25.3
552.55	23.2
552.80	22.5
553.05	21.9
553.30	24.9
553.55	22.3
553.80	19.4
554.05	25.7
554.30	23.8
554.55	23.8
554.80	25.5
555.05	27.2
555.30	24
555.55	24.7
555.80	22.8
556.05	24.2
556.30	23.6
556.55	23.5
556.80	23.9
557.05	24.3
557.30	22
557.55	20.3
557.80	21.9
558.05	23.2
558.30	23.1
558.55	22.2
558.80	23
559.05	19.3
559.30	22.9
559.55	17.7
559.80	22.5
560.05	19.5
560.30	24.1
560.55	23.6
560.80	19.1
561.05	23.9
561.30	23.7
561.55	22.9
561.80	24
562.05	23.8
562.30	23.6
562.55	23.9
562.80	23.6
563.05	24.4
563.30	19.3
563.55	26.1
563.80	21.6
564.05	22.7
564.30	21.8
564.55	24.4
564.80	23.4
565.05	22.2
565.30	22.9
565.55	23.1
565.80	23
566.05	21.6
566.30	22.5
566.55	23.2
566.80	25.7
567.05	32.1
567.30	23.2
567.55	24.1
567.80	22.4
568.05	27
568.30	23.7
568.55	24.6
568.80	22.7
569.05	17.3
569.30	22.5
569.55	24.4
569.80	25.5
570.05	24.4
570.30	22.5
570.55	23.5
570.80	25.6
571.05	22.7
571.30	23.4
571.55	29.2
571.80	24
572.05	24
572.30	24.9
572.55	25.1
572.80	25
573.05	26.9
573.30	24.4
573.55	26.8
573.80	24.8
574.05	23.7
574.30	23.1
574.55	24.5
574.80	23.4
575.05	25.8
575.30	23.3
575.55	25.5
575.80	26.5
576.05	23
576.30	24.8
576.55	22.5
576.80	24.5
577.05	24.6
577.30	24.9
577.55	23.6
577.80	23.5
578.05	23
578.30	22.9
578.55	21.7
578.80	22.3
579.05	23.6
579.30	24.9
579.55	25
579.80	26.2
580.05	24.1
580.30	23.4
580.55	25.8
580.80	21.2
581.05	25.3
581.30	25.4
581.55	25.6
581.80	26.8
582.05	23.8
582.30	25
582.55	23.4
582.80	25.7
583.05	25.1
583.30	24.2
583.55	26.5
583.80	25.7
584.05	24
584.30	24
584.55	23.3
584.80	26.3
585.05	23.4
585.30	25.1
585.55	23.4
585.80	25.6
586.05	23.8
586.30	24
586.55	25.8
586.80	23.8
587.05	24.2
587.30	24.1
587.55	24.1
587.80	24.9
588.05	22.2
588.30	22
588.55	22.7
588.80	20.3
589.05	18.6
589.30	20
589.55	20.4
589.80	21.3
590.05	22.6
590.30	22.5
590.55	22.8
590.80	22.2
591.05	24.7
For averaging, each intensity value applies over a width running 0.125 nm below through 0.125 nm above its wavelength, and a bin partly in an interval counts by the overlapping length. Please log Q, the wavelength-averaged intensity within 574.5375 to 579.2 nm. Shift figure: 23.9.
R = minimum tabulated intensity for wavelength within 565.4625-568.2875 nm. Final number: 21.6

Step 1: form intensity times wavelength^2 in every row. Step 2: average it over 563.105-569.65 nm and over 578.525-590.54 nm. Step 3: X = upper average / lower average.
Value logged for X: 1.1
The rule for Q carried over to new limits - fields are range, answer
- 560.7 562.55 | 23.1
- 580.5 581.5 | 24.4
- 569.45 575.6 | 24.6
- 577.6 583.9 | 24.4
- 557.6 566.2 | 22.6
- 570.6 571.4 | 23.9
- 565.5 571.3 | 23.8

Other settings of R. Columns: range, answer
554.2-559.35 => 19.3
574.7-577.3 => 22.5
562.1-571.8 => 17.3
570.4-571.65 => 22.7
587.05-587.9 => 24.1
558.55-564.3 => 17.7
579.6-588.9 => 20.3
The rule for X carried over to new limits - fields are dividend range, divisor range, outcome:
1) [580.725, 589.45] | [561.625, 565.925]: 1.12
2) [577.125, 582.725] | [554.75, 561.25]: 1.15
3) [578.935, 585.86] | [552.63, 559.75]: 1.18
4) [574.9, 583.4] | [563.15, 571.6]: 1.07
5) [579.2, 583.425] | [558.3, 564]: 1.18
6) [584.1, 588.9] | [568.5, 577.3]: 1.03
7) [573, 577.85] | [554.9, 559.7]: 1.14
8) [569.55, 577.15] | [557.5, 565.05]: 1.14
